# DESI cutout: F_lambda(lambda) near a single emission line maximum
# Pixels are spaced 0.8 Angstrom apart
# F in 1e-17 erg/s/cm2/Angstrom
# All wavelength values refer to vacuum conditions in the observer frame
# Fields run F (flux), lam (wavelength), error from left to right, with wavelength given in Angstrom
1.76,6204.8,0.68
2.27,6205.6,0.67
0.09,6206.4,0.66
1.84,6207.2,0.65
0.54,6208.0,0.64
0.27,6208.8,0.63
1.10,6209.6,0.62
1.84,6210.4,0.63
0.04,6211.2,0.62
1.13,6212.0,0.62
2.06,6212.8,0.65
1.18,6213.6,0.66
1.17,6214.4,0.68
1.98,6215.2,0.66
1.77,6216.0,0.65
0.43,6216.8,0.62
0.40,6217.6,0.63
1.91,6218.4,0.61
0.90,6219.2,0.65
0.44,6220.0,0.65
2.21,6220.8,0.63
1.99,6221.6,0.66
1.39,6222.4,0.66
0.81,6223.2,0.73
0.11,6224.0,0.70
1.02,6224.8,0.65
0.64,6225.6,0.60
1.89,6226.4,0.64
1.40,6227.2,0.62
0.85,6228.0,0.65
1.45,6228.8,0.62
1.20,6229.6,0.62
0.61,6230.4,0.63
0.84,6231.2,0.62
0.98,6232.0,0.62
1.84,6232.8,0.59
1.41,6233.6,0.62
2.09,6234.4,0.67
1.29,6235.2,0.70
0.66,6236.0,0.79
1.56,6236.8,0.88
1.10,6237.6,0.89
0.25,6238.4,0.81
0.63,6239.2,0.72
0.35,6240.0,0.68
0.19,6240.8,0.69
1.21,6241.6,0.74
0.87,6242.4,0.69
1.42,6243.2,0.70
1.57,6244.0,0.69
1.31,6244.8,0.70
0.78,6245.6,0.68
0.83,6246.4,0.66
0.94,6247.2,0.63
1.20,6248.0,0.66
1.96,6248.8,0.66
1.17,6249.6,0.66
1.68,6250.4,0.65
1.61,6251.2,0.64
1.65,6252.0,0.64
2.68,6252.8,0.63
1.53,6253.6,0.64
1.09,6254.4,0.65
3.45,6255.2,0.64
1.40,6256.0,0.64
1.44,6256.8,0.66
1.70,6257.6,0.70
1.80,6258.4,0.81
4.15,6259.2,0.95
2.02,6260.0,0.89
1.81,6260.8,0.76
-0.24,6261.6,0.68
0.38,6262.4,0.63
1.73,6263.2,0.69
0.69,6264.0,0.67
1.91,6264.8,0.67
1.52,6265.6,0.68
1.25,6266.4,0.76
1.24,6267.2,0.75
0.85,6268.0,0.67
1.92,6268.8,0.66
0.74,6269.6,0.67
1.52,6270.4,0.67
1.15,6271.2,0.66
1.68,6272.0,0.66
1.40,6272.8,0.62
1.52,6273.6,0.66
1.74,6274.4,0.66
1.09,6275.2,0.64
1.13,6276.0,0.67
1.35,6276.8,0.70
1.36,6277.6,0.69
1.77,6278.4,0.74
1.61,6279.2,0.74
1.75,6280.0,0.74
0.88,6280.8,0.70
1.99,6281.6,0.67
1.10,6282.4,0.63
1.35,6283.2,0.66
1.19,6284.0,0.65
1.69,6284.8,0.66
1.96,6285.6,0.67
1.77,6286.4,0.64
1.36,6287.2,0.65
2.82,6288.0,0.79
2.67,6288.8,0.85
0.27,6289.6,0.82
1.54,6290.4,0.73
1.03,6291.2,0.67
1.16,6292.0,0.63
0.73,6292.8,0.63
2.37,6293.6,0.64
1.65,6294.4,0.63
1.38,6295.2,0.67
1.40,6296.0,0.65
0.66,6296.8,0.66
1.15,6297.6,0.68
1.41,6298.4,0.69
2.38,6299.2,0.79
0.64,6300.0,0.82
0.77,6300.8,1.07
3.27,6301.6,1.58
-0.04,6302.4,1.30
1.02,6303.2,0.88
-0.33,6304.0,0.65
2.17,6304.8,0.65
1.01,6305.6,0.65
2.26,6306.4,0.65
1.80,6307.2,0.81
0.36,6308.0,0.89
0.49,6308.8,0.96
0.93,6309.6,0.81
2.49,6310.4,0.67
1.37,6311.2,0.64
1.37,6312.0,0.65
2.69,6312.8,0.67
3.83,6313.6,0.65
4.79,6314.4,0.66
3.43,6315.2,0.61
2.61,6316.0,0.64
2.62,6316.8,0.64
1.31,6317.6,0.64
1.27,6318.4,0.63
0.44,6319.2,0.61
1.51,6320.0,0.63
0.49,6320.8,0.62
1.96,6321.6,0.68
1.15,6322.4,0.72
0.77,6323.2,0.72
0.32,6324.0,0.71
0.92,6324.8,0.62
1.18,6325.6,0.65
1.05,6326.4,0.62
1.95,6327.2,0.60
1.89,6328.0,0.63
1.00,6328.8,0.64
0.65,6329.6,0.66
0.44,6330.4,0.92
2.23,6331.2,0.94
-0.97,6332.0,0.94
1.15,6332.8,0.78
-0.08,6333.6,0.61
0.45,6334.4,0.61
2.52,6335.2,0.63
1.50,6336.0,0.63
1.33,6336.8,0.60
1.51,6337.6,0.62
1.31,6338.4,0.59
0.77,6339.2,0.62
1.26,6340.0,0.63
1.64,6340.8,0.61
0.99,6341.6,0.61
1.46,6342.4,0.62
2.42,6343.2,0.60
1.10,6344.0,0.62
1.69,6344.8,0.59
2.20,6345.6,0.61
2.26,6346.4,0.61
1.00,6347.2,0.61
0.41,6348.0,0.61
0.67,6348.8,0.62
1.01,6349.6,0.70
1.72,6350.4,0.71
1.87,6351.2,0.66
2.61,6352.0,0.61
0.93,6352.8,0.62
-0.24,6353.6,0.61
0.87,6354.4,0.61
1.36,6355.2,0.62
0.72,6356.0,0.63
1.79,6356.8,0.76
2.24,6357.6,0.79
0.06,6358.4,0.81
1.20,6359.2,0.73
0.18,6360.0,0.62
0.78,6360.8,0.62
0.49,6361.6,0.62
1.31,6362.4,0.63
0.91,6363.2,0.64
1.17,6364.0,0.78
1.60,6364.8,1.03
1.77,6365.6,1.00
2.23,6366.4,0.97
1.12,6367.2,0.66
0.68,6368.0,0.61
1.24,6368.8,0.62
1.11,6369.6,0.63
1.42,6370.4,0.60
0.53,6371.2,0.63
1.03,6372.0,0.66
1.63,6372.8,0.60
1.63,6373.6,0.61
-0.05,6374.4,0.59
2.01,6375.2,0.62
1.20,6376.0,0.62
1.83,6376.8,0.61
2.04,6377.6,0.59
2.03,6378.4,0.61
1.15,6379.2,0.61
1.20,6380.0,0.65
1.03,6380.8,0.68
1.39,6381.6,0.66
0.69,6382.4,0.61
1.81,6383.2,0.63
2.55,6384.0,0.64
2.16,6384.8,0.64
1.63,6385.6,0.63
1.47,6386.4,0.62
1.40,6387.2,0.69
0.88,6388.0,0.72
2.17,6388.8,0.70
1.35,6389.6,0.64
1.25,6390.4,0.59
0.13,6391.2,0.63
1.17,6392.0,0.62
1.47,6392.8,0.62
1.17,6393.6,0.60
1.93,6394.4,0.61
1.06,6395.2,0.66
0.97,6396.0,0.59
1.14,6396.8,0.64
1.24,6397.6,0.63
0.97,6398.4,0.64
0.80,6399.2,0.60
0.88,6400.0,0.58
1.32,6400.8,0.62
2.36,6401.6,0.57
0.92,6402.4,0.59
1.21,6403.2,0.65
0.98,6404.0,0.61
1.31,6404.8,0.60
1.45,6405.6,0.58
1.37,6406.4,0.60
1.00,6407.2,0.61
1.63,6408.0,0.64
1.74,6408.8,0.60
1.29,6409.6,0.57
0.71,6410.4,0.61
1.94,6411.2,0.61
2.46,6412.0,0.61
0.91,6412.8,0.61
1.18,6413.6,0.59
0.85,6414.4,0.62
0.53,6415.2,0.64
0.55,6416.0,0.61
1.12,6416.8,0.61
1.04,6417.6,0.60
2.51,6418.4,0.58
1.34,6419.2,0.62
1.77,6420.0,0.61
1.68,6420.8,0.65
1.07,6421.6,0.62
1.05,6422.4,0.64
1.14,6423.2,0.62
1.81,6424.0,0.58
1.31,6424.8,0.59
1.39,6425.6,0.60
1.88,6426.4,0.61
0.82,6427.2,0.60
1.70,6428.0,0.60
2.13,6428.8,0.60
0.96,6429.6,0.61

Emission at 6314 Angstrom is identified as [O III]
